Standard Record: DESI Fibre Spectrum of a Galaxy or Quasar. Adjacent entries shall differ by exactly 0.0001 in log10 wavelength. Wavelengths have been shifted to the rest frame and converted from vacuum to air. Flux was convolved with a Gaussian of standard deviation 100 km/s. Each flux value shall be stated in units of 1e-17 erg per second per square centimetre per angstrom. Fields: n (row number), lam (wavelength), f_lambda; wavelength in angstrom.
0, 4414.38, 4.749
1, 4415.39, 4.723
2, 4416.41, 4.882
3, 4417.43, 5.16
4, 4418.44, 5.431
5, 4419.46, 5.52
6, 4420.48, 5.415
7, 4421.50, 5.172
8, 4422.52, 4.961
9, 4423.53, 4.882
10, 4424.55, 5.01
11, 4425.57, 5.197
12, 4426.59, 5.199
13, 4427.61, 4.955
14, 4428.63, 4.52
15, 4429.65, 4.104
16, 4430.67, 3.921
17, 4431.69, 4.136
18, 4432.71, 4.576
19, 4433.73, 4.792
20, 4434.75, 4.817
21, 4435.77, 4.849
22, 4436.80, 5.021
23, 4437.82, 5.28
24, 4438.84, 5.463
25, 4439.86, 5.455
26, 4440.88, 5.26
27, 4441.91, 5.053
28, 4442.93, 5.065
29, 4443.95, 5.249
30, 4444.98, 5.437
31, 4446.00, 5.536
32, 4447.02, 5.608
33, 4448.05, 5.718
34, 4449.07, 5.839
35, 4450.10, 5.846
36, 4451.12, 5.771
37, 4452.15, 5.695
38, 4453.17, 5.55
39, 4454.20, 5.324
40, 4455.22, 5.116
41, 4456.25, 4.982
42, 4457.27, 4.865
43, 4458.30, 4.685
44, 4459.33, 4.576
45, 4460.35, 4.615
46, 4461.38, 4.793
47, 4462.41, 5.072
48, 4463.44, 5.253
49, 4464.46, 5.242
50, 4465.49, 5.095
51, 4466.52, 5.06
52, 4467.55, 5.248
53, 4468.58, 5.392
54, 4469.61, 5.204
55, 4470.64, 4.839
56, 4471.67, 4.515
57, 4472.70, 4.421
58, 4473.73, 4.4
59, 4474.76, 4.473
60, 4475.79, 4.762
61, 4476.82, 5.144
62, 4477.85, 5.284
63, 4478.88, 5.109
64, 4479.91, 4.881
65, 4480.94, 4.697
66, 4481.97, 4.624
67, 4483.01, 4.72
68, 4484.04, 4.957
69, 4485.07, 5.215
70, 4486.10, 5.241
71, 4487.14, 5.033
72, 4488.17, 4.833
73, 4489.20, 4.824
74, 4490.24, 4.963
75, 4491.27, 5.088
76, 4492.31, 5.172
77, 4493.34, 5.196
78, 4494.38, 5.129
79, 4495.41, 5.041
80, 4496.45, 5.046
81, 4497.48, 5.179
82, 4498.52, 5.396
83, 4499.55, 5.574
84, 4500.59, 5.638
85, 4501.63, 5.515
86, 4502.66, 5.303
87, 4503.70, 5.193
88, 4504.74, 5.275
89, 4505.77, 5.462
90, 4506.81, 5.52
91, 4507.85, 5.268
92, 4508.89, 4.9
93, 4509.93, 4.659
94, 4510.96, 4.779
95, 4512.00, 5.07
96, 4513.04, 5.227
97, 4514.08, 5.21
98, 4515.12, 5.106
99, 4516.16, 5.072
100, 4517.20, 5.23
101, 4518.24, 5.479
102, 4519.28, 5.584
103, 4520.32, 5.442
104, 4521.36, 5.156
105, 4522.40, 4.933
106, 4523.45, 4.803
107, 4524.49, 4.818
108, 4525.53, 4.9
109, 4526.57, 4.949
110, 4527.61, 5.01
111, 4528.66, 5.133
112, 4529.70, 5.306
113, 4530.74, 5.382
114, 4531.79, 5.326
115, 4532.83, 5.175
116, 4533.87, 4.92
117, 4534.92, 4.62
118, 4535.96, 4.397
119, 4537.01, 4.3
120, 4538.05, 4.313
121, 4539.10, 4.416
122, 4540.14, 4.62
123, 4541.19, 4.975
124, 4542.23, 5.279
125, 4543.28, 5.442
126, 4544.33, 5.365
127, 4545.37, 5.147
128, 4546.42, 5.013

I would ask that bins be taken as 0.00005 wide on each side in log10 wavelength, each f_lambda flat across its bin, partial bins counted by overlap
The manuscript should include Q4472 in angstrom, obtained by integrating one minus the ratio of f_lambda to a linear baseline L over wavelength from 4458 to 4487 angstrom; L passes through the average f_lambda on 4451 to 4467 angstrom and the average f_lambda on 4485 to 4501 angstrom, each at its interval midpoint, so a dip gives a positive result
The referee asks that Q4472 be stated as 1.1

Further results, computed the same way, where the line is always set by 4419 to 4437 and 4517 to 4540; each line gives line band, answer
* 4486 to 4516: -1.41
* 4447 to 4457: -1.36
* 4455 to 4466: -0.13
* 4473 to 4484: 0.21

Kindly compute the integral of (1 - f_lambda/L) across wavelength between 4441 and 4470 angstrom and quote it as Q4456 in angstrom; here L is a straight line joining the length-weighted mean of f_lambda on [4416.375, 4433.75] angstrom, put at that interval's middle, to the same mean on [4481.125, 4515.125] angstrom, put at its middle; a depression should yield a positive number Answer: -1.5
